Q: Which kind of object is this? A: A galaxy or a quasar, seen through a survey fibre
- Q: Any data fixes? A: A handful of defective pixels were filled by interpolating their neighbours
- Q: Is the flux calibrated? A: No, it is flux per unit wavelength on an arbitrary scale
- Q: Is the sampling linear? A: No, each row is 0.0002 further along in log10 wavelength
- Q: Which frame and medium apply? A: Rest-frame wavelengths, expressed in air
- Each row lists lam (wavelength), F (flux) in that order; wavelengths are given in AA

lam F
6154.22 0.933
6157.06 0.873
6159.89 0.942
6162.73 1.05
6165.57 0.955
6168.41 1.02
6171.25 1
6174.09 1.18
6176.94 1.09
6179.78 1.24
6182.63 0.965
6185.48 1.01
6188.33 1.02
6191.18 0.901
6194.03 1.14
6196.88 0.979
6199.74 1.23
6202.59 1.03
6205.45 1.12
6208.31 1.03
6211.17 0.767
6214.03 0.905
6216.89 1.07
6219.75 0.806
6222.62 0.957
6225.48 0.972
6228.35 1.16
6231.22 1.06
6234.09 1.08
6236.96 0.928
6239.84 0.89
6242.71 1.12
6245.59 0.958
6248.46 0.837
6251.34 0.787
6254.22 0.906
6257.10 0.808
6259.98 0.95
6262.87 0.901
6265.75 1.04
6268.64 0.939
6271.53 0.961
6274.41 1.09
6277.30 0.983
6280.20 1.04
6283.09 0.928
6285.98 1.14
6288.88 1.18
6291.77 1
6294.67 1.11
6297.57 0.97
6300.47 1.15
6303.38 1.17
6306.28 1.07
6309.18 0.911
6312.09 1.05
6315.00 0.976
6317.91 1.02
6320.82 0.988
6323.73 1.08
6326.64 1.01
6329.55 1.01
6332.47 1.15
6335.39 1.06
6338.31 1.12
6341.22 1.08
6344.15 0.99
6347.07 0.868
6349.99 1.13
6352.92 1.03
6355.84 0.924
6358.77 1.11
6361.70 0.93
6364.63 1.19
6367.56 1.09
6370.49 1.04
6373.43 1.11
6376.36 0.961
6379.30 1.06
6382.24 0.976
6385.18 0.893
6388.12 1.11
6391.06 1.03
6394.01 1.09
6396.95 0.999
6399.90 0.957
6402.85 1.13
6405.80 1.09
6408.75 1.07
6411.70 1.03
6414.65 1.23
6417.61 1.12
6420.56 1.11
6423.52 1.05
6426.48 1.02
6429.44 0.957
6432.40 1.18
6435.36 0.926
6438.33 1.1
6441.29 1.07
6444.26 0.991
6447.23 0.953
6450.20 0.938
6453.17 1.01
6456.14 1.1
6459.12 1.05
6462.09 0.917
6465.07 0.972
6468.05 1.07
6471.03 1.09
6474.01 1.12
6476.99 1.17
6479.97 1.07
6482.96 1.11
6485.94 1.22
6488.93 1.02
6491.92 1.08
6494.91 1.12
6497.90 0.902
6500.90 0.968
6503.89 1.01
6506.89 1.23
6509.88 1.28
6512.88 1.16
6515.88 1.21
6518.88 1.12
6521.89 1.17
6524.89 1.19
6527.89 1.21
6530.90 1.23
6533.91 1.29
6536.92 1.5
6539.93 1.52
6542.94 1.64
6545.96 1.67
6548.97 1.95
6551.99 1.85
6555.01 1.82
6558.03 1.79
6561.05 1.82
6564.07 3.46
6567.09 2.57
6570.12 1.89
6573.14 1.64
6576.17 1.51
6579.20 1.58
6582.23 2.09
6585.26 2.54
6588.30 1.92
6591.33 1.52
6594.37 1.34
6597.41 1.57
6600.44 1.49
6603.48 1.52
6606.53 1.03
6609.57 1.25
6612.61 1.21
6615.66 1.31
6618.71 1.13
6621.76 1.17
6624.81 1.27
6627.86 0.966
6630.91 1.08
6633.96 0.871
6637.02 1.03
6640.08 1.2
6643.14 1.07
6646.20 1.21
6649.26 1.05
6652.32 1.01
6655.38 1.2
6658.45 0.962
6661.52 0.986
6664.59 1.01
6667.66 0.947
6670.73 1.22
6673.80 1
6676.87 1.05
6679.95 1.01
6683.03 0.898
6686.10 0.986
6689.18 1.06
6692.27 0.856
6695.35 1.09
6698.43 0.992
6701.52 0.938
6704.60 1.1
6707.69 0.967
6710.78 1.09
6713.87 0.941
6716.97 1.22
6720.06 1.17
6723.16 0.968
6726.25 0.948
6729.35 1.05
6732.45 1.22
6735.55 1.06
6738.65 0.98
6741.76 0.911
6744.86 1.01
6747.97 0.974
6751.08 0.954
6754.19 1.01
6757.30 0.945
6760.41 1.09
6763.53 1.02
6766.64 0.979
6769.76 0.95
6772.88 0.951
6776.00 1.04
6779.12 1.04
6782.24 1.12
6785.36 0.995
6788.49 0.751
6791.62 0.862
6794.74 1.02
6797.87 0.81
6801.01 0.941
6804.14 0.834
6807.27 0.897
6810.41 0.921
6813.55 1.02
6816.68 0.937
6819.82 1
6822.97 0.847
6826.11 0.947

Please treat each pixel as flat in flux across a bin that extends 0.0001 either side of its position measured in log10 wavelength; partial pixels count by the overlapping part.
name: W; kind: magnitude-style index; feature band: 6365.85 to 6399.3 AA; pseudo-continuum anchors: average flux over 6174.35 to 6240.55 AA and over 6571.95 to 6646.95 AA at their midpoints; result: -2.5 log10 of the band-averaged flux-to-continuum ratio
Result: 0.14 mag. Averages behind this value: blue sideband 1.02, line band 1.03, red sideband 1.38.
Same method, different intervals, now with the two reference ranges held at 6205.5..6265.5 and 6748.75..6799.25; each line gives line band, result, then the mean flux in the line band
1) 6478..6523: -0.158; 1.11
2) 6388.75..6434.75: -0.120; 1.07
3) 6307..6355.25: -0.081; 1.03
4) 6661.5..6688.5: -0.052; 1.02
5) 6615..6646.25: -0.150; 1.11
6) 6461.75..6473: -0.073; 1.03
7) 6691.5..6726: -0.067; 1.03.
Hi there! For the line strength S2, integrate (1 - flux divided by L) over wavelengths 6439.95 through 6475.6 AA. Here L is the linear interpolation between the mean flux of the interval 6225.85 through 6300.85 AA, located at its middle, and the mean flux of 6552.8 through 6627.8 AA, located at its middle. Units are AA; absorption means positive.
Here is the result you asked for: 9.5 AA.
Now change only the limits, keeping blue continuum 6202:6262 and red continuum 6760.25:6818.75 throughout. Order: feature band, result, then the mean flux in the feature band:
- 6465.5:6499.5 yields -4.6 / 1.08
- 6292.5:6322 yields -2.6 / 1.04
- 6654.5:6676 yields -2.0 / 1.04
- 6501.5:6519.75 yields -3.9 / 1.16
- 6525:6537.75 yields -4.4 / 1.28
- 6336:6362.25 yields -1.9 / 1.02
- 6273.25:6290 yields -1.8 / 1.06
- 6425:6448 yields -1.7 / 1.03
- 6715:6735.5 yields -2.9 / 1.09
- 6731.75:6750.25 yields -1.2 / 1.01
